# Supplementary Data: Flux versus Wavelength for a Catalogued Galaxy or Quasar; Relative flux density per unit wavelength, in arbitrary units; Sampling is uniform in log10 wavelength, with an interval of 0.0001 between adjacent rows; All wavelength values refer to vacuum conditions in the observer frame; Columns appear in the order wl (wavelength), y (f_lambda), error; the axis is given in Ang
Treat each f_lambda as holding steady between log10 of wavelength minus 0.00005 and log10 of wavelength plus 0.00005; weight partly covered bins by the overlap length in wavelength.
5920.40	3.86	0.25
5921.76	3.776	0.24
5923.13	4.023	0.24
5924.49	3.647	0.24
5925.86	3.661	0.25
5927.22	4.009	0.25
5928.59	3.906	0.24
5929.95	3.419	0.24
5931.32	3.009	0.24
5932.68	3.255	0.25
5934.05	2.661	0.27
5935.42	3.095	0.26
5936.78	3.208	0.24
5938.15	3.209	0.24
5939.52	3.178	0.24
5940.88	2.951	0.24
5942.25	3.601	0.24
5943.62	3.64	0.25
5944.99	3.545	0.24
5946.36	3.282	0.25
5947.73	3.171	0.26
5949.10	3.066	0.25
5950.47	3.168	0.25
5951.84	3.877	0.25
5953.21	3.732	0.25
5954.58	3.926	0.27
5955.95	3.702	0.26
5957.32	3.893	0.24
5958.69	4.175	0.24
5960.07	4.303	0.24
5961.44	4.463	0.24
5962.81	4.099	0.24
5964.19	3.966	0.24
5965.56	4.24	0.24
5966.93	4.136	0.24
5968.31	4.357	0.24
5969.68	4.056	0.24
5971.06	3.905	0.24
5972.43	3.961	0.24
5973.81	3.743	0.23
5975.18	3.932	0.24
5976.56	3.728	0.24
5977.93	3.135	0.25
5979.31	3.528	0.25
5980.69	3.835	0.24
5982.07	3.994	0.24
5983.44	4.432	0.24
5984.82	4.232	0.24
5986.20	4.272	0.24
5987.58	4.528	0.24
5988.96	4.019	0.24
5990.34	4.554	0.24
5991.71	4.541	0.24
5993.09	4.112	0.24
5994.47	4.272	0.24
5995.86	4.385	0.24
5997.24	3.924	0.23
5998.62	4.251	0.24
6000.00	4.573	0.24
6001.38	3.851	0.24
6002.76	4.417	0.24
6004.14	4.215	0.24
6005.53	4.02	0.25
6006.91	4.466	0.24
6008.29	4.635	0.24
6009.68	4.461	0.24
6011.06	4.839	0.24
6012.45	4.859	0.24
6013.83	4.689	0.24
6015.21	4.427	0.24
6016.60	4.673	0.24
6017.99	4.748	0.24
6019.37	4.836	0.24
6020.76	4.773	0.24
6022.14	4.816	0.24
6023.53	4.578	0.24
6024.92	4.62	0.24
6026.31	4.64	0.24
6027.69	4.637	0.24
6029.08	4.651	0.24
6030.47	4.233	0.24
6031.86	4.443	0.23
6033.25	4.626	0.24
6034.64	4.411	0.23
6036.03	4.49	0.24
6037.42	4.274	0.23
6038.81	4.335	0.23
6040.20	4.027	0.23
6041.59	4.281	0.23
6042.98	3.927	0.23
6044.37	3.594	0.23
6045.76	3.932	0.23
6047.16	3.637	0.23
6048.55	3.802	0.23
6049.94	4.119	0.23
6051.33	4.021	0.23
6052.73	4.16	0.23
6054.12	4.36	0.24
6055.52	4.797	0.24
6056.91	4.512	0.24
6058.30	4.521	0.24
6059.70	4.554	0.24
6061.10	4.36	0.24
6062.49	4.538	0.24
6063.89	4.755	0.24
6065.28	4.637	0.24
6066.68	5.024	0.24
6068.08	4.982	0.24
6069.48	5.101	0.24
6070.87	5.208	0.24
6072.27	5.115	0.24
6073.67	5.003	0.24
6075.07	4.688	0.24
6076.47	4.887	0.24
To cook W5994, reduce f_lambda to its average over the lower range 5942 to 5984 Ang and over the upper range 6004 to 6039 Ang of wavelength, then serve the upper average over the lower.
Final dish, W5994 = 1.19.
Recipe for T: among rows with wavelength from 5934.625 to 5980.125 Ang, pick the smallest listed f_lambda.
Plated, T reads 2.951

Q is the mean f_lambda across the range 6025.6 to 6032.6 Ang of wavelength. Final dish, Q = 4.52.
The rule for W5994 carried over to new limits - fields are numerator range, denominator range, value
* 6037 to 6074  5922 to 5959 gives 1.27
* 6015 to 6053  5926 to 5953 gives 1.30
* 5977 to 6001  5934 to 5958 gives 1.22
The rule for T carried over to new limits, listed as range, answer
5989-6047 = 3.594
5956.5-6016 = 3.135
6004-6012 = 4.02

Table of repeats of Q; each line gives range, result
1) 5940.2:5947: 3.4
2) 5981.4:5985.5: 4.23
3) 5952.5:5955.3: 3.83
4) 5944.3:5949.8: 3.26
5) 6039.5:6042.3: 4.16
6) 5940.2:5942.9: 3.27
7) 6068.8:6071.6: 5.17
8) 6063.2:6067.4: 4.81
